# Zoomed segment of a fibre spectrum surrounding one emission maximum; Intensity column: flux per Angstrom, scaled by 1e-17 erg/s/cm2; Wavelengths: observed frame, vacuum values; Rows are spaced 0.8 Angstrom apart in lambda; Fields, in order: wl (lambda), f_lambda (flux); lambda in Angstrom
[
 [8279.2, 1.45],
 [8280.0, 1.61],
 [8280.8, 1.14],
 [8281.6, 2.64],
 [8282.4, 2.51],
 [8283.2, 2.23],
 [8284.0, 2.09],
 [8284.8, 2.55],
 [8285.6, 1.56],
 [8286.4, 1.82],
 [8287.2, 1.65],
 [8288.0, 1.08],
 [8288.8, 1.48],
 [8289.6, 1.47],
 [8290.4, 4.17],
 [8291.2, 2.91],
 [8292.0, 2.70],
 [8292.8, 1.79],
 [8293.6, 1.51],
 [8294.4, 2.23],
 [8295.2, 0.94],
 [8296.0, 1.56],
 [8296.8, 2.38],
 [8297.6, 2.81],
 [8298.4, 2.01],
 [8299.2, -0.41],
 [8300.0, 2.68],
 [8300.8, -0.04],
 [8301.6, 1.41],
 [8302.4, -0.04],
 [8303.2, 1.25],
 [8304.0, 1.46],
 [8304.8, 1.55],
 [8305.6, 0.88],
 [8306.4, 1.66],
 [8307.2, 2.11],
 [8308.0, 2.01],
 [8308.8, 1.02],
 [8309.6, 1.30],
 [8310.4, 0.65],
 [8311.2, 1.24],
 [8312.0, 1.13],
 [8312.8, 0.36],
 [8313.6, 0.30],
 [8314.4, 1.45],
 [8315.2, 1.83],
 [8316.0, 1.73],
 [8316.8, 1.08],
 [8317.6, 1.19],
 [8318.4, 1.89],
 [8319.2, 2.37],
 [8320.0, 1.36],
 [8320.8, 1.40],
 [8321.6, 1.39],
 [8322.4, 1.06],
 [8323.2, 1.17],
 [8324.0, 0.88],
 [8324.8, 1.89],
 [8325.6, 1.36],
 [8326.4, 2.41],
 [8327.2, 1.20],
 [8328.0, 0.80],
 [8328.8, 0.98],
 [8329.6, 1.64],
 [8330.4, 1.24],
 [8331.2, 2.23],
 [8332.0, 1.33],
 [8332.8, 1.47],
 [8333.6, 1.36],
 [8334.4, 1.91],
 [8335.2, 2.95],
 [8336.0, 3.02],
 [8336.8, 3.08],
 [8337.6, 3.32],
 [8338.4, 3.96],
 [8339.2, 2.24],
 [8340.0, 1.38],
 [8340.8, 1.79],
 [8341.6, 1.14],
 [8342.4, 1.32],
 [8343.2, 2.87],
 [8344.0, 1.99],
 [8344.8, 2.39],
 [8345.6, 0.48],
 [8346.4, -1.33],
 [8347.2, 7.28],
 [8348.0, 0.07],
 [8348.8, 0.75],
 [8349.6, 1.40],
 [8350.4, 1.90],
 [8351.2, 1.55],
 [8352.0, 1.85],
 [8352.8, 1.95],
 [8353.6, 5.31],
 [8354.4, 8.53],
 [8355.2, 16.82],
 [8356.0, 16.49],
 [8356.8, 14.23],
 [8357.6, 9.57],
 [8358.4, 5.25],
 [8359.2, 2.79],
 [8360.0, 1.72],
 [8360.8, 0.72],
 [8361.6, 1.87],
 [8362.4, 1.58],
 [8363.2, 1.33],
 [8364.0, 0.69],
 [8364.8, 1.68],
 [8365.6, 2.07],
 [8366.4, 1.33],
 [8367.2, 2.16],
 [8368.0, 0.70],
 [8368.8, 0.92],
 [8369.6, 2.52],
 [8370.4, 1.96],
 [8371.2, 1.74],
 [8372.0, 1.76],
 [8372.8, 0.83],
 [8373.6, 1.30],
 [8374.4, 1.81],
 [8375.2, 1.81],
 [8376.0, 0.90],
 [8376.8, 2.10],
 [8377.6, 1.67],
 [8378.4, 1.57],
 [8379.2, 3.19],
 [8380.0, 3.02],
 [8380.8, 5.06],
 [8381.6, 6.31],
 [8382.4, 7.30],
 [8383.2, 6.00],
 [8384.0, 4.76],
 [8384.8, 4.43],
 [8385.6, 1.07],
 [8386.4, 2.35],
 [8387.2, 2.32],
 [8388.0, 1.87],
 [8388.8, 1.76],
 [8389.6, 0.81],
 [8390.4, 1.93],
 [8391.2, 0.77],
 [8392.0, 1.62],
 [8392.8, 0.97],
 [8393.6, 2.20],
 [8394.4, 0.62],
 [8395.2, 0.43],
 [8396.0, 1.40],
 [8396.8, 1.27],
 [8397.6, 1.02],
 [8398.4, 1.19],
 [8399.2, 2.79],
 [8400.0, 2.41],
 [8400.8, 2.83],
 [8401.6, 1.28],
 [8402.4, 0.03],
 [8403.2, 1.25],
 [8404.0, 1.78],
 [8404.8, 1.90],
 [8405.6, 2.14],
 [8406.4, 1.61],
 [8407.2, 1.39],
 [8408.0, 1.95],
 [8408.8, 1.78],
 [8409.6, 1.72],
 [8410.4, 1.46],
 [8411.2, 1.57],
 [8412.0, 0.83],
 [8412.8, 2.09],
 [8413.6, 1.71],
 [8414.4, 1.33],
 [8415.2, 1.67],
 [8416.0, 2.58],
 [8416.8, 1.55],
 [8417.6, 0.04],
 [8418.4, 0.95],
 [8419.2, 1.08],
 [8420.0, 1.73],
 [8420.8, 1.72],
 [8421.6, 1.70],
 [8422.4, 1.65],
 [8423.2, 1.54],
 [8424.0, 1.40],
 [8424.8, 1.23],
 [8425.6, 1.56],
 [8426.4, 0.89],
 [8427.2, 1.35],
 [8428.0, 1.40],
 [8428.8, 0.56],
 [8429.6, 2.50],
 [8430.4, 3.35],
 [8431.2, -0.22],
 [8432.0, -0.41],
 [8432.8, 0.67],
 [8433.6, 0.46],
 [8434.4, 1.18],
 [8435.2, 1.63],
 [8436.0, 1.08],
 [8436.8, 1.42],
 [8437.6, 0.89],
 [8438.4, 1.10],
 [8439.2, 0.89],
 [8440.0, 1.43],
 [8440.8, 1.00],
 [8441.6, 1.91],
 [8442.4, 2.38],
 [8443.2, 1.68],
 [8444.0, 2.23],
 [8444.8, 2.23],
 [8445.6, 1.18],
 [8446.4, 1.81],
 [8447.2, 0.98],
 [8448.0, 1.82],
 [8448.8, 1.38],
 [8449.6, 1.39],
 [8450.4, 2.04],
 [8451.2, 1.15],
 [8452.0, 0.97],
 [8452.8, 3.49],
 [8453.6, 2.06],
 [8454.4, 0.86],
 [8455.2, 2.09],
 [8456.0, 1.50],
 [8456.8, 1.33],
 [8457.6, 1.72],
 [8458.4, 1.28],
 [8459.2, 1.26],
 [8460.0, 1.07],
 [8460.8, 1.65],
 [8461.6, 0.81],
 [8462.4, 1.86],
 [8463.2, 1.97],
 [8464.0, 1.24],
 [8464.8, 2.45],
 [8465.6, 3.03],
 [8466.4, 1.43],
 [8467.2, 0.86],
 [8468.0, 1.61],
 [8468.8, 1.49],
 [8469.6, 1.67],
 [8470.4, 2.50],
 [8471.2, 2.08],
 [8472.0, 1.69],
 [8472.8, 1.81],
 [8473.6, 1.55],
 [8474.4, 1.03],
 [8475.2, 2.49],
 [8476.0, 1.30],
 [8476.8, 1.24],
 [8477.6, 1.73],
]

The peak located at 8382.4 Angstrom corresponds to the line [N II] 6583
